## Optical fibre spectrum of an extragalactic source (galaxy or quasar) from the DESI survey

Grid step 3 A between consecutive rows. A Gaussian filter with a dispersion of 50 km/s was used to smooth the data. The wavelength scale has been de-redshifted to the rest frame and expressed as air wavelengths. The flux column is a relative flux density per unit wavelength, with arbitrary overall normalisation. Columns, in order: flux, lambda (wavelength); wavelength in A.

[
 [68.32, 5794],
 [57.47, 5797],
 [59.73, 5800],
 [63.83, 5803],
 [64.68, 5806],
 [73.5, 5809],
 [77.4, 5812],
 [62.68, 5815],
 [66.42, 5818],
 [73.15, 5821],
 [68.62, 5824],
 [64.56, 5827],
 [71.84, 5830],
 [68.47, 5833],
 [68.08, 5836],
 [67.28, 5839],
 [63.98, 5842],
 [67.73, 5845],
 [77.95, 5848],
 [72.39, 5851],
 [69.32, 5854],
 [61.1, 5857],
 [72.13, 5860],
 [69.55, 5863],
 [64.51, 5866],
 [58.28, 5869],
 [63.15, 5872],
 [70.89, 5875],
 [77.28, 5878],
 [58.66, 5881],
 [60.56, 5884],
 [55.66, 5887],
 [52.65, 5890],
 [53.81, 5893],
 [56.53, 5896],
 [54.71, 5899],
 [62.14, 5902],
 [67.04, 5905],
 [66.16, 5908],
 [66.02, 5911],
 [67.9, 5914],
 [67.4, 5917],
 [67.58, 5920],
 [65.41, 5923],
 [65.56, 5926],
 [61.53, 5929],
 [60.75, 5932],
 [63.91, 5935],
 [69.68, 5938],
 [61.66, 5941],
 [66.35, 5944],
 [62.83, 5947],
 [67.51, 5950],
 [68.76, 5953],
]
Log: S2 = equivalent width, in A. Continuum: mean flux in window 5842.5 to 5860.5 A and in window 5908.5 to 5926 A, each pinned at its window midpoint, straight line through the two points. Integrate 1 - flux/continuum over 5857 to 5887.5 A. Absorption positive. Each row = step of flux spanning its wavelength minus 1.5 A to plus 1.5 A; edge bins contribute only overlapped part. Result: 1.58 A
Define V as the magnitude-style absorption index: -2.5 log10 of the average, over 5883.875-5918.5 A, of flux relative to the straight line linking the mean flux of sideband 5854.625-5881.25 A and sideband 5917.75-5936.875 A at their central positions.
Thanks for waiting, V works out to 0.076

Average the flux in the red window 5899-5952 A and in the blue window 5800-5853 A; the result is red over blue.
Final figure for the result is 0.9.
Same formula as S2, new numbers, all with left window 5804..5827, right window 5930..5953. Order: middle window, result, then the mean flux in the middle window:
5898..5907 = 0.6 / 61.9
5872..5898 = 2.3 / 60.8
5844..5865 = -0.7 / 69.9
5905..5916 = -0.1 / 66.8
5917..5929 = 0.0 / 65.8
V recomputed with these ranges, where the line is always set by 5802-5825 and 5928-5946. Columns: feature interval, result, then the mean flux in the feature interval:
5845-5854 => -0.085 mag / 73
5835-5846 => 0.019 mag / 66.7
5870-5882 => -0.017 mag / 67.5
